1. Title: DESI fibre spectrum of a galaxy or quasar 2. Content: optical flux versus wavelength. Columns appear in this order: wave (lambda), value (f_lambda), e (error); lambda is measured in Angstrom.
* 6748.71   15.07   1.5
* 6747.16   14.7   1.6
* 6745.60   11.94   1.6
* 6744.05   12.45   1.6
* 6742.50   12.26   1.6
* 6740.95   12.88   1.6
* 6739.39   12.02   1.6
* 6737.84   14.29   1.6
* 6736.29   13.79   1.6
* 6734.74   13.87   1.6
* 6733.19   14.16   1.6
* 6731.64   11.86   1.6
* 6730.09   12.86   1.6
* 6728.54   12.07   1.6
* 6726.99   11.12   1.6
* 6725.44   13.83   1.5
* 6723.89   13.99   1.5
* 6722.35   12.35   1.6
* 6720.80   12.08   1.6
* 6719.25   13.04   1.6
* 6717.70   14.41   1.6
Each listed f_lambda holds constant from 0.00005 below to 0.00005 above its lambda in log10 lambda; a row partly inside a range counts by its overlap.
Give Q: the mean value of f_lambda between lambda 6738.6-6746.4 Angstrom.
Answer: 12.3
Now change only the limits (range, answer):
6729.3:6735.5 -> 13.2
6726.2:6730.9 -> 12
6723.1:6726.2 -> 13.9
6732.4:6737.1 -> 13.9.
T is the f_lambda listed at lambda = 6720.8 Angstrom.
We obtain 12.08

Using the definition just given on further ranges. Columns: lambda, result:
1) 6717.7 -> 14.41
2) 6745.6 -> 11.94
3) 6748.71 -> 15.07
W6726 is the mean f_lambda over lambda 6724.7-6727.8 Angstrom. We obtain 12.4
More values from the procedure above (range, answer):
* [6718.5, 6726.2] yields 13.1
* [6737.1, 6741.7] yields 13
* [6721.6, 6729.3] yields 12.7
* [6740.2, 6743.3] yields 12.6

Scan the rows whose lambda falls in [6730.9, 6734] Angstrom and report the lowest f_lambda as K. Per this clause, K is 11.86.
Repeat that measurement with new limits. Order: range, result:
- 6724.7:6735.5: 11.12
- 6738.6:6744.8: 12.02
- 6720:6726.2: 12.08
